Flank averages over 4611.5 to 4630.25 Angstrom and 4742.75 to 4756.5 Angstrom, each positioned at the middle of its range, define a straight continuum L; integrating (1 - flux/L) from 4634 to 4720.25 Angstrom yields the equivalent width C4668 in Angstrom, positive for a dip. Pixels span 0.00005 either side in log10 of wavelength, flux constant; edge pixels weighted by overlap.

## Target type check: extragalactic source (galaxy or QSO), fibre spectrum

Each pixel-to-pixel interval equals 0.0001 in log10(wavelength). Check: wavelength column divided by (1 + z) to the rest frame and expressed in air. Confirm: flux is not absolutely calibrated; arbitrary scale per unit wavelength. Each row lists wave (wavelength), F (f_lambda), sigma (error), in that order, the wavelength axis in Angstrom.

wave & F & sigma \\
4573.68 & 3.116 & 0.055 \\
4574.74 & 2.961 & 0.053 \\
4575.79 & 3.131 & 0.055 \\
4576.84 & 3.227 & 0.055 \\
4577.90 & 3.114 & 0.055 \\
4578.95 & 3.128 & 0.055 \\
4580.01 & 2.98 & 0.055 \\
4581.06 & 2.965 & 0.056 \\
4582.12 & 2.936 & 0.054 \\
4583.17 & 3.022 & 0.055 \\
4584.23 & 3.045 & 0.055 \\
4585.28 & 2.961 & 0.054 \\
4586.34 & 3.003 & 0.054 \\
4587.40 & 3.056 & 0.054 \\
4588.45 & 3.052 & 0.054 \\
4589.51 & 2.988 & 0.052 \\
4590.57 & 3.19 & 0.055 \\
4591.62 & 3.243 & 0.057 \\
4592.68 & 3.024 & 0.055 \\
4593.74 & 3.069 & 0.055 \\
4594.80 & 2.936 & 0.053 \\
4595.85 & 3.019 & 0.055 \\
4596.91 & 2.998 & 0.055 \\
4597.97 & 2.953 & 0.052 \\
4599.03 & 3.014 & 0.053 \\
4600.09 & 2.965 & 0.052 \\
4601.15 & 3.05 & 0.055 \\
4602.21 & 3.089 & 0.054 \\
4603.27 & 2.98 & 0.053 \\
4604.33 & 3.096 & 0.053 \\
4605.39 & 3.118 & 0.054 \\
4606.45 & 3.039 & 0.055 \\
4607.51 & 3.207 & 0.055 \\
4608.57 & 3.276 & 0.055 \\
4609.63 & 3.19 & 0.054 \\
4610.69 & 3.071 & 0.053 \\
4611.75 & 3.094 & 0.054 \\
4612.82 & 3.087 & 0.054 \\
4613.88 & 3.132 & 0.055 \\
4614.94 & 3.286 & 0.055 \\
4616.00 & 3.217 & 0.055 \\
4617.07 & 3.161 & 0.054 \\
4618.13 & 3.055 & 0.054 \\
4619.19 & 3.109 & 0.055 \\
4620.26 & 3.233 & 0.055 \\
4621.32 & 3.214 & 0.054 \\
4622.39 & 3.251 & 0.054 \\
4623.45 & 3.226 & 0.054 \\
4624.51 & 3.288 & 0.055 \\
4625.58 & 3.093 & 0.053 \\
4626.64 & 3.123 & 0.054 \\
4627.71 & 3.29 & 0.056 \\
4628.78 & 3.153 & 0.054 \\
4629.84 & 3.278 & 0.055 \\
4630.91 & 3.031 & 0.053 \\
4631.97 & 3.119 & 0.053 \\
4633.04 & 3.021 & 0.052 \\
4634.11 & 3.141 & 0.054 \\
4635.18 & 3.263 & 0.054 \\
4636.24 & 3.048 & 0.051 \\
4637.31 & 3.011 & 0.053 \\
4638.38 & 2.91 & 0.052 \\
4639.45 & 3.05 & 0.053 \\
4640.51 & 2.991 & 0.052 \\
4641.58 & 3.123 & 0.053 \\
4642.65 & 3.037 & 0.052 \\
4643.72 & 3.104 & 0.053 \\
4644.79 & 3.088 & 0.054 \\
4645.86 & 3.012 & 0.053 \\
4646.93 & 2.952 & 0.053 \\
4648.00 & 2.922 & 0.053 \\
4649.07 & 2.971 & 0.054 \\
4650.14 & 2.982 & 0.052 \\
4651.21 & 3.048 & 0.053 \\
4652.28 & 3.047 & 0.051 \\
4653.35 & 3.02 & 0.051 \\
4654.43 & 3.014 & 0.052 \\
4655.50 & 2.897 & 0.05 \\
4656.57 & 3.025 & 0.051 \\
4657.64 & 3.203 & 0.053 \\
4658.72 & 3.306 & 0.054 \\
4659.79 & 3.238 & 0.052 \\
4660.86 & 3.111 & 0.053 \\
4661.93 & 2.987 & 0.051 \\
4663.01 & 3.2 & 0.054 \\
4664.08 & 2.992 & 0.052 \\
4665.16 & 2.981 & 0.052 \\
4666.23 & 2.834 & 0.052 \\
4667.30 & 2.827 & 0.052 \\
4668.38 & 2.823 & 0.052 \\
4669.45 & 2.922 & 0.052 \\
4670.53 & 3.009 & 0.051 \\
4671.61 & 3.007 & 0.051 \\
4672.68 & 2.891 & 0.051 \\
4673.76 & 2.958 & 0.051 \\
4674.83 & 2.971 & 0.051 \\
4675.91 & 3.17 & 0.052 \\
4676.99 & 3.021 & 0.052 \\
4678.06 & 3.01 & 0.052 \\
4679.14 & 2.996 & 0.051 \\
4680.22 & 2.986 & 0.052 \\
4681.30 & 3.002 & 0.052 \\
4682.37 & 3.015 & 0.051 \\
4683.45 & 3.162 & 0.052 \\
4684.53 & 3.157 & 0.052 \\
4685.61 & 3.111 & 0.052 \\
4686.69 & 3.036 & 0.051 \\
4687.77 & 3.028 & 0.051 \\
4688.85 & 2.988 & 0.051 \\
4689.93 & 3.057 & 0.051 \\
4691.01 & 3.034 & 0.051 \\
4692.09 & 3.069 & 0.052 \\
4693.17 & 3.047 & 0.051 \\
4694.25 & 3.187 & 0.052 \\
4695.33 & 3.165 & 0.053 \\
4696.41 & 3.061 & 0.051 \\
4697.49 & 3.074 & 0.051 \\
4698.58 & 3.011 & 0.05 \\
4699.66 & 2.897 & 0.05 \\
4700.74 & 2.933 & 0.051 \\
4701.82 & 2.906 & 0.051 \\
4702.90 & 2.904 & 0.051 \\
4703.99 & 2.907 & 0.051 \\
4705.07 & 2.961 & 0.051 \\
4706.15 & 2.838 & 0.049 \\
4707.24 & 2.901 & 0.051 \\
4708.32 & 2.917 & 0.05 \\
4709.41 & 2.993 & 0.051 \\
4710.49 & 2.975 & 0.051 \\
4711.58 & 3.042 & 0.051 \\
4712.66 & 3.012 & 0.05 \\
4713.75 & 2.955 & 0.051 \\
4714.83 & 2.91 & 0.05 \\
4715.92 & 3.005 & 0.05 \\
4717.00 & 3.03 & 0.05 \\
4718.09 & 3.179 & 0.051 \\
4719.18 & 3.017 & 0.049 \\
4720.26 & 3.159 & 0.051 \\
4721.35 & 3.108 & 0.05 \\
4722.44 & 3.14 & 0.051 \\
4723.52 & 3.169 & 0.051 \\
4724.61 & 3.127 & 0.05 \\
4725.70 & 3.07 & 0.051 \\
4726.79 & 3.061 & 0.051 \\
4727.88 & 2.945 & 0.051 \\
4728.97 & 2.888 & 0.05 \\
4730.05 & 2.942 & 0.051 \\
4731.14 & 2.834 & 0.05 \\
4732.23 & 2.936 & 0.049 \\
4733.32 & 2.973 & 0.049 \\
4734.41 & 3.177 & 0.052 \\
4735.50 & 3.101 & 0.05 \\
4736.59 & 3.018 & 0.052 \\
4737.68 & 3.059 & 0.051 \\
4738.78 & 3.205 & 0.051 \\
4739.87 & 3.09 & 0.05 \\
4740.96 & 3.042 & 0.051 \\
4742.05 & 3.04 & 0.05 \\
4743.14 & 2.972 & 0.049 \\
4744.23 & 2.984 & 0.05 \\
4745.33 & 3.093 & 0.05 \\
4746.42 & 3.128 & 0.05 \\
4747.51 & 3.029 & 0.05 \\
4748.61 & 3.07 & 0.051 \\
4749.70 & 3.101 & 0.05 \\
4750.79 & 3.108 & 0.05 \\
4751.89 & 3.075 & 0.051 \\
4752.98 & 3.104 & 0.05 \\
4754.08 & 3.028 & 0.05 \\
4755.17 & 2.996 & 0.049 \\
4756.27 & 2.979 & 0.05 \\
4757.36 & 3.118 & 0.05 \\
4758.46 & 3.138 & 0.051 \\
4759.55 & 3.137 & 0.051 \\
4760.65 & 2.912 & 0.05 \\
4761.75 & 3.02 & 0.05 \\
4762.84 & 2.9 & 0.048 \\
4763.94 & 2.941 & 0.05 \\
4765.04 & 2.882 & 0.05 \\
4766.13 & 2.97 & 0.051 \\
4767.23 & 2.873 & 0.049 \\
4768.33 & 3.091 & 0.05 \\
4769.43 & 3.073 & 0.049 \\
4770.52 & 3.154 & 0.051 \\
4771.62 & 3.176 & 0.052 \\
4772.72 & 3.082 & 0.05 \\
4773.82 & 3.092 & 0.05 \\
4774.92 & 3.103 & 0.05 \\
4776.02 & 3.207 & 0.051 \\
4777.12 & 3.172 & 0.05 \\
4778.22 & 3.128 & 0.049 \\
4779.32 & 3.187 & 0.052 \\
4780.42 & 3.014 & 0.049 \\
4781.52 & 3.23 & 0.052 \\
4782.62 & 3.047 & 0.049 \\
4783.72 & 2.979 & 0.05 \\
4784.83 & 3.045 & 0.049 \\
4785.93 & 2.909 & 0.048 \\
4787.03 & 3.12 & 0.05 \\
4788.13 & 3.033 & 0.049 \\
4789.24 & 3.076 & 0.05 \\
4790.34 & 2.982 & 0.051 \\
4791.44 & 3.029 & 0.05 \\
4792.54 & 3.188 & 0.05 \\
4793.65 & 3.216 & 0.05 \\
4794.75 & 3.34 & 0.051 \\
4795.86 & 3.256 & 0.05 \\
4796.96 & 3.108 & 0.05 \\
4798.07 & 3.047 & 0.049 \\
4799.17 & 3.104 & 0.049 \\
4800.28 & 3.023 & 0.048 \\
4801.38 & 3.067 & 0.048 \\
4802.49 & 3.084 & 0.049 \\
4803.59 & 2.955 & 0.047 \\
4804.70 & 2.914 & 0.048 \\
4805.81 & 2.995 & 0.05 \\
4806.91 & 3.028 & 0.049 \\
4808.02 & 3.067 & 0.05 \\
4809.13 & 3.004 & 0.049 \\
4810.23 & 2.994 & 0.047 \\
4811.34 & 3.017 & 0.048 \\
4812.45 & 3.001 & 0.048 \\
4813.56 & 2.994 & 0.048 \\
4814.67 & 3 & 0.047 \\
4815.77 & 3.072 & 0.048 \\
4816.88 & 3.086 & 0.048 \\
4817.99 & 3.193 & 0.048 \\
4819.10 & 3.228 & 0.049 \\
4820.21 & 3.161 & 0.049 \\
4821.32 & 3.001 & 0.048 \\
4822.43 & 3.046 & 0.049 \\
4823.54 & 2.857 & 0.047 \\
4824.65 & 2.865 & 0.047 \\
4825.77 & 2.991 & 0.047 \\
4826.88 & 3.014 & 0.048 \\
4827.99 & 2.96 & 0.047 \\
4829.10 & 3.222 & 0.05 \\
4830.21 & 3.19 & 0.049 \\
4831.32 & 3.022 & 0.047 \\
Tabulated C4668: 2.9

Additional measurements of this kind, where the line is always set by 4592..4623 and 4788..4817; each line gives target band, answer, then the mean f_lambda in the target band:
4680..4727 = 0.80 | 3.03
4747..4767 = 0.30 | 3.03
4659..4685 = 0.63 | 3.01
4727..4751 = 0.33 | 3.03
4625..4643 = -0.02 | 3.1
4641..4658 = 0.37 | 3.03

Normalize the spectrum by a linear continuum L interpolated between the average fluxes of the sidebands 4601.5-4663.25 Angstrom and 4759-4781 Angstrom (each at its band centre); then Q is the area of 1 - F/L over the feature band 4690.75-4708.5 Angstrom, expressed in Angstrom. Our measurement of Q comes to 0.53 Angstrom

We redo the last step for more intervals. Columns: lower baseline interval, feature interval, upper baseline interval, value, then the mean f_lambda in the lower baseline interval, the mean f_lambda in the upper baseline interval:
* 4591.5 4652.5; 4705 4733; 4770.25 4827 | 0.69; 3.09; 3.07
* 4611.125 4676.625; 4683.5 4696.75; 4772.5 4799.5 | 0.01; 3.07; 3.11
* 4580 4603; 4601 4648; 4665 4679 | -1.90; 3.03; 2.96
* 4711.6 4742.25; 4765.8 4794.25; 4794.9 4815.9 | -0.39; 3.04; 3.04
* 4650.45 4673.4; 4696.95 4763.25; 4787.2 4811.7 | 0.46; 3.02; 3.07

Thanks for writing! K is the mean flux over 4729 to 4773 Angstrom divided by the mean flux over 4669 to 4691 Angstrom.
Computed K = 1.00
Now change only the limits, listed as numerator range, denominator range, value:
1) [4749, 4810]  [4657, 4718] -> 1.02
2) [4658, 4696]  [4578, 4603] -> 1.00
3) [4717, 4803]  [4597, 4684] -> 1.00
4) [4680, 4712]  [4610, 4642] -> 0.96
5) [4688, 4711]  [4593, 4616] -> 0.97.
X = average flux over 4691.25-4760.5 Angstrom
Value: 3.03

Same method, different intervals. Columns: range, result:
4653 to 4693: 3.03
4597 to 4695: 3.07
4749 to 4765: 3.03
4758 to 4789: 3.06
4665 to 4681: 2.96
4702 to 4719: 2.97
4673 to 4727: 3.03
